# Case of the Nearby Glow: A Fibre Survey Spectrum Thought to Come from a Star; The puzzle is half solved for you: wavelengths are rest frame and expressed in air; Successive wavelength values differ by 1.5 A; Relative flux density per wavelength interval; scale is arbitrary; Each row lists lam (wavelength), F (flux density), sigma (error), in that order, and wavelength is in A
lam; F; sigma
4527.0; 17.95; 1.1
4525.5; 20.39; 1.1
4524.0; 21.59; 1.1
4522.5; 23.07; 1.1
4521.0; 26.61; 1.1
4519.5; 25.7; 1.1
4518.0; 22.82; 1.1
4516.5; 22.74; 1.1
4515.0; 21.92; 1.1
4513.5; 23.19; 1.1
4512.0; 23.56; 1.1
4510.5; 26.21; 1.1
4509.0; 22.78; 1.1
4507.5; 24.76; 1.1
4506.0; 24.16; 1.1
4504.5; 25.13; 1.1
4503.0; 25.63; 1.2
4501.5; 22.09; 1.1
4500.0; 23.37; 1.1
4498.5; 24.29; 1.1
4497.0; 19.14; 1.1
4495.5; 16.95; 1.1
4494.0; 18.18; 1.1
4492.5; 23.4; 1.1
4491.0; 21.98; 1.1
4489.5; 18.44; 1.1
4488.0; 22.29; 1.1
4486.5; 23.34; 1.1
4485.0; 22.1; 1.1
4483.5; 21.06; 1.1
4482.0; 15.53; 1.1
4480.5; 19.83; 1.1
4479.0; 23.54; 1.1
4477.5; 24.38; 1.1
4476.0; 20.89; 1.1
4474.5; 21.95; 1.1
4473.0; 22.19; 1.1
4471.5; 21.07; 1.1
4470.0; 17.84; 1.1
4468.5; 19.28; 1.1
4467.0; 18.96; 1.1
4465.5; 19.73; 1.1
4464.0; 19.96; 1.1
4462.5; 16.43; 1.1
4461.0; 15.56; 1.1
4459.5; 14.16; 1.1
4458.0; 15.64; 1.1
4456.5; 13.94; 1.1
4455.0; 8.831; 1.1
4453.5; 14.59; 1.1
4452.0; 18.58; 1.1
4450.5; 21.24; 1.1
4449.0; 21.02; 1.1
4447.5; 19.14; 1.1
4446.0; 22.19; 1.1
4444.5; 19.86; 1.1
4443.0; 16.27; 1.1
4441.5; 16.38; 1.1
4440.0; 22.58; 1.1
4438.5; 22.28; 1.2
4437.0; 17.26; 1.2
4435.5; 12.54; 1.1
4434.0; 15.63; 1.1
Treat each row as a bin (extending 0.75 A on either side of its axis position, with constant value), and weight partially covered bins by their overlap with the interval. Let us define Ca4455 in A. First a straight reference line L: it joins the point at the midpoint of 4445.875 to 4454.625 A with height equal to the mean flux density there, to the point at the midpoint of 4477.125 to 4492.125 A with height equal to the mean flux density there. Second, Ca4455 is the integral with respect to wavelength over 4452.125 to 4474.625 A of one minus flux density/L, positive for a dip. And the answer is 2.9 A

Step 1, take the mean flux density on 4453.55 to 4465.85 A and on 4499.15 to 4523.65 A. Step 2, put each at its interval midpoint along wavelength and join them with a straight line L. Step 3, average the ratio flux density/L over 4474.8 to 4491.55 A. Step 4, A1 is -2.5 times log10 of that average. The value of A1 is -0.109 mag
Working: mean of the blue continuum 15.3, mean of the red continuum 23.9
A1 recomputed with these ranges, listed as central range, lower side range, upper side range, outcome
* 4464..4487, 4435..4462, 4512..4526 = -0.061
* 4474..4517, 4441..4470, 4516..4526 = -0.056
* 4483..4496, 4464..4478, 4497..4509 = 0.075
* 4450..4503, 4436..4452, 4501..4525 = 0.114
